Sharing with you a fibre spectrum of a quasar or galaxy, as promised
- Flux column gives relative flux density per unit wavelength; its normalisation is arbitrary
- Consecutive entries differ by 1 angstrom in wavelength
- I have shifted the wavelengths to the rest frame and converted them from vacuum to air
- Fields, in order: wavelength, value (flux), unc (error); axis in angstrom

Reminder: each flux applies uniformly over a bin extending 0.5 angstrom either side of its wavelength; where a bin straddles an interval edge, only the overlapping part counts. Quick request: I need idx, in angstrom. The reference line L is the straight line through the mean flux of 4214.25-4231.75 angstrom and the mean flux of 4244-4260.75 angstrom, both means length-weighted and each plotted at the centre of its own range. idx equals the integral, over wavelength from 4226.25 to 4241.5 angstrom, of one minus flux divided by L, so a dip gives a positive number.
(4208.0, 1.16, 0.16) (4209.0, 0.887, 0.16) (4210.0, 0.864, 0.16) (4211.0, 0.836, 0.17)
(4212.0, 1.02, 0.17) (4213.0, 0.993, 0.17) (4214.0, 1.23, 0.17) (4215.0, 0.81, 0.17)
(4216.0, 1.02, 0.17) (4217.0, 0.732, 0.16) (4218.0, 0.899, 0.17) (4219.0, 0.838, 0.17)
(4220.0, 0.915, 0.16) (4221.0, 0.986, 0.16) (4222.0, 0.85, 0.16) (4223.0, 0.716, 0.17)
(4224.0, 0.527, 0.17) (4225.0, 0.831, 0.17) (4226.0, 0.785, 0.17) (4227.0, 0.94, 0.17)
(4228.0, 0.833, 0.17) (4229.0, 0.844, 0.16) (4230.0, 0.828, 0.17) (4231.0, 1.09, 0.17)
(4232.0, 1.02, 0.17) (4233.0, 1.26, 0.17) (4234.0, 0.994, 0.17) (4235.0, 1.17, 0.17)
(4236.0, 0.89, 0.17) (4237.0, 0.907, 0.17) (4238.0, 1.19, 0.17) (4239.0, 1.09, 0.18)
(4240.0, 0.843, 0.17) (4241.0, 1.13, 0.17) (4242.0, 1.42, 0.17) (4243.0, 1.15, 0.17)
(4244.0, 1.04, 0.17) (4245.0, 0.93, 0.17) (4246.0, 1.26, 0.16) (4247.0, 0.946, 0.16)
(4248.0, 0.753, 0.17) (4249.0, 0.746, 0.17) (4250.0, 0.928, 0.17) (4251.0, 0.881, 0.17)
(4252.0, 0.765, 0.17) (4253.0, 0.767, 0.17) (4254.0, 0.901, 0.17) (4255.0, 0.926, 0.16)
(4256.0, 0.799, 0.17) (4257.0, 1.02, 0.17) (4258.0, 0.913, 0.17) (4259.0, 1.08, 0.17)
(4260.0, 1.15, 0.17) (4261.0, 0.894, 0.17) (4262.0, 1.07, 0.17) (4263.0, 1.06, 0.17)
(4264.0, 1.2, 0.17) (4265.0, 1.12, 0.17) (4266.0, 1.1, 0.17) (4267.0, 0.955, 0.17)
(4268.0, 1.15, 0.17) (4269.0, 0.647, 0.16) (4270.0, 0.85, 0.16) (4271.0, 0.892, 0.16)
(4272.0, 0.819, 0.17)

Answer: -2.0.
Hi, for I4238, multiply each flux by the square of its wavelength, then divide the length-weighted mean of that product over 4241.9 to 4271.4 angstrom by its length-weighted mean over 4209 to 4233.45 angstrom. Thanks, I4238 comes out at 1.1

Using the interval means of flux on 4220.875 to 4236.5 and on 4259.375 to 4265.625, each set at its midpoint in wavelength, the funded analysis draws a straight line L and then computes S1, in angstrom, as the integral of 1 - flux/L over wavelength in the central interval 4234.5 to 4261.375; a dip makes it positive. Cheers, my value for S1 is 0.6 angstrom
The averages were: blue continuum 0.908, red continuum 1.08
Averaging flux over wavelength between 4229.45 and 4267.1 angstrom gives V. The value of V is 1.01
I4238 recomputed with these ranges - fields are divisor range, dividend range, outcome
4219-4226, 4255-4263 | 1.25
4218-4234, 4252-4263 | 1.08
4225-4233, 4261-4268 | 1.18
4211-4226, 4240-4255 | 1.12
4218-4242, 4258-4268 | 1.15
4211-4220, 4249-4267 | 1.06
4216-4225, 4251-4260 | 1.13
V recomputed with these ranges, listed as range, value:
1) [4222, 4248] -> 0.978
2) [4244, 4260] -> 0.919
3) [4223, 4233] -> 0.869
